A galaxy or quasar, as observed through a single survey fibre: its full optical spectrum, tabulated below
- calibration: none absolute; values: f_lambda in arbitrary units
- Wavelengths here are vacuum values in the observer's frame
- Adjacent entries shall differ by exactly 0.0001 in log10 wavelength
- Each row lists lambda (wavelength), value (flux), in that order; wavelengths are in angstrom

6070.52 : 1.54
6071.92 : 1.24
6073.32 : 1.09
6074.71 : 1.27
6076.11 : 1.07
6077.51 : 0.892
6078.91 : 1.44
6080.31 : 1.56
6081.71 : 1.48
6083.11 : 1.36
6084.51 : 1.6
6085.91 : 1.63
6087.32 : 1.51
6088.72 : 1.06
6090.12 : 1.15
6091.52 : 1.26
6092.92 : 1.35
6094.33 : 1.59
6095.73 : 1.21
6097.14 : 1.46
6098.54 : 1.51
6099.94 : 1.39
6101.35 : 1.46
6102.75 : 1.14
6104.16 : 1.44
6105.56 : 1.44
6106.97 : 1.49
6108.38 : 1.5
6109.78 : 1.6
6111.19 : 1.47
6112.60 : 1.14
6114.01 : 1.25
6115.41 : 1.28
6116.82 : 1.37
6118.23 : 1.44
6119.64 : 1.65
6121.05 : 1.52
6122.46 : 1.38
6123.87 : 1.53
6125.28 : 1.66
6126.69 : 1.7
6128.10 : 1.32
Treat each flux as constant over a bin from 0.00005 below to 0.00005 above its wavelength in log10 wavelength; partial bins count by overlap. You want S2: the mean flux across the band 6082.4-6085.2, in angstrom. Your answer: 1.48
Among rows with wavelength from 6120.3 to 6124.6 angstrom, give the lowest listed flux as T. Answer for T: 1.38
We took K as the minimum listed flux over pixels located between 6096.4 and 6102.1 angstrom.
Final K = 1.39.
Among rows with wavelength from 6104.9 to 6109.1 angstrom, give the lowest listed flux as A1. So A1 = 1.44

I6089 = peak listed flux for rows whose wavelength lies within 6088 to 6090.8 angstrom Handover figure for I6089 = 1.15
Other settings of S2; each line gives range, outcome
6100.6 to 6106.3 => 1.37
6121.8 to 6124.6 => 1.46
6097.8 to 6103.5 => 1.38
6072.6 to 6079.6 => 1.15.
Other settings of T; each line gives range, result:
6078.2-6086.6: 1.36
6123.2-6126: 1.53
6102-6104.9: 1.14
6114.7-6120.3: 1.28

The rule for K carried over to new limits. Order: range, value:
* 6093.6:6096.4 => 1.21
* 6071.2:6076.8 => 1.07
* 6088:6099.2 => 1.06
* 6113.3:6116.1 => 1.25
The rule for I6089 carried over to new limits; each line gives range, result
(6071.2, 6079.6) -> 1.44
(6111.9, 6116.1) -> 1.28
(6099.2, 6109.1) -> 1.5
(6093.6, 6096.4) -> 1.59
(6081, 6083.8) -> 1.48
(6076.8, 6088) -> 1.63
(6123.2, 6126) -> 1.66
